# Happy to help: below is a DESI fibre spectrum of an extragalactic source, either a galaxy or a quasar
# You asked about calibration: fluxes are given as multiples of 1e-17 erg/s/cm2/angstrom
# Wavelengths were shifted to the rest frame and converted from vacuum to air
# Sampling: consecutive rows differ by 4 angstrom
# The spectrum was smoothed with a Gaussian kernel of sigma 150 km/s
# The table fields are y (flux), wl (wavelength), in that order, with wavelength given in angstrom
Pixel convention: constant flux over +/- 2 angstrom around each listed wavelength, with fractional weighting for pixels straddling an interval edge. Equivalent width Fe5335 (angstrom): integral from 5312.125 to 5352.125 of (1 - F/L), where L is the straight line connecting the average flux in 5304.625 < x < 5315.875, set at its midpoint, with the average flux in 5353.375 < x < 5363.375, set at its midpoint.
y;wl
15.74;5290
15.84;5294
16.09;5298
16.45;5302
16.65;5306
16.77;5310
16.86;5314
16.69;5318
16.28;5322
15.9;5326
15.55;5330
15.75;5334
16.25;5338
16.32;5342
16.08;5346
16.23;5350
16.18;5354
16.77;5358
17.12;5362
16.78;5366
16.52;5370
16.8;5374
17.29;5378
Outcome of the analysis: 1.34 angstrom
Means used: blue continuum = 16.8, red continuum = 16.7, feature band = 16.2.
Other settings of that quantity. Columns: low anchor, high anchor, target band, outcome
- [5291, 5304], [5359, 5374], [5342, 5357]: 0.4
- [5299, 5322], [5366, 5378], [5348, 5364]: 0.2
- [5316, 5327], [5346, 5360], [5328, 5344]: 0.4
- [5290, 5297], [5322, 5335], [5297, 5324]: -1.2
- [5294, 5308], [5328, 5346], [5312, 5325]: -0.3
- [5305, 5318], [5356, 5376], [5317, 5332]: 0.6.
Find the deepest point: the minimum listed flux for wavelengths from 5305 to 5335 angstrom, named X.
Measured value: 15.55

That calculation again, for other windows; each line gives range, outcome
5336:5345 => 16.25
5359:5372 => 16.52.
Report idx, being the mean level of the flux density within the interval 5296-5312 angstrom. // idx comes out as 16.5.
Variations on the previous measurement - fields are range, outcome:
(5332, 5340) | 16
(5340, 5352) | 16.2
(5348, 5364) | 16.6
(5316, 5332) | 16.1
